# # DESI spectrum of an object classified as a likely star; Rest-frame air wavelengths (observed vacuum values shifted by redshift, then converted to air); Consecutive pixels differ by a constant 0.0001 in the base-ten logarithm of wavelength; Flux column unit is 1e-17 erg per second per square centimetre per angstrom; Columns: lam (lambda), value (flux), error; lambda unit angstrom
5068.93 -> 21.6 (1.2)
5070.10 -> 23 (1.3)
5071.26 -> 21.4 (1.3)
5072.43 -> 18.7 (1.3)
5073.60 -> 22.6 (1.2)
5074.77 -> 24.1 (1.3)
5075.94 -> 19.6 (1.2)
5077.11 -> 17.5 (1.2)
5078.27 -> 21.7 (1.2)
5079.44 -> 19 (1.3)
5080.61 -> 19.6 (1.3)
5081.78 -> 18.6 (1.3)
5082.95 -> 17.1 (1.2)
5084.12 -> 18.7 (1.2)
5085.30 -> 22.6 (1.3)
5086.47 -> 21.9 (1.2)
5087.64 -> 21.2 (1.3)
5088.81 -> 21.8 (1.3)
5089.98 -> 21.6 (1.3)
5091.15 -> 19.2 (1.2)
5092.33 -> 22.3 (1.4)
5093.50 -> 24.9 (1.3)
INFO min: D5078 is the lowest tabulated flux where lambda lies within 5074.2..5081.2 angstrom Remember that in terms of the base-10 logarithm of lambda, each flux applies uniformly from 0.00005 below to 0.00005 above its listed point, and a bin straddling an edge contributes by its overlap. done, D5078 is 17.5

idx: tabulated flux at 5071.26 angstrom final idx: 21.4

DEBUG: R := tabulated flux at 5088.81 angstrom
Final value 21.8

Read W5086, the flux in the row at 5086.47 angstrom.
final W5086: 21.9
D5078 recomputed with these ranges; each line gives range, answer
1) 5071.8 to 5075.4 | 18.7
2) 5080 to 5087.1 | 17.1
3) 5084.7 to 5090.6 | 21.2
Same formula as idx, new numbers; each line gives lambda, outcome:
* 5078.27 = 21.7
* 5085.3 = 22.6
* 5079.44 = 19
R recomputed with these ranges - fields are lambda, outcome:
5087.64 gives 21.2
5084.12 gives 18.7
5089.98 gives 21.6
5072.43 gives 18.7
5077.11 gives 17.5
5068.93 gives 21.6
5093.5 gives 24.9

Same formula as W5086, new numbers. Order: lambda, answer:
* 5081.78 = 18.6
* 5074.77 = 24.1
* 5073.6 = 22.6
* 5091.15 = 19.2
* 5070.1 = 23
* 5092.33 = 22.3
